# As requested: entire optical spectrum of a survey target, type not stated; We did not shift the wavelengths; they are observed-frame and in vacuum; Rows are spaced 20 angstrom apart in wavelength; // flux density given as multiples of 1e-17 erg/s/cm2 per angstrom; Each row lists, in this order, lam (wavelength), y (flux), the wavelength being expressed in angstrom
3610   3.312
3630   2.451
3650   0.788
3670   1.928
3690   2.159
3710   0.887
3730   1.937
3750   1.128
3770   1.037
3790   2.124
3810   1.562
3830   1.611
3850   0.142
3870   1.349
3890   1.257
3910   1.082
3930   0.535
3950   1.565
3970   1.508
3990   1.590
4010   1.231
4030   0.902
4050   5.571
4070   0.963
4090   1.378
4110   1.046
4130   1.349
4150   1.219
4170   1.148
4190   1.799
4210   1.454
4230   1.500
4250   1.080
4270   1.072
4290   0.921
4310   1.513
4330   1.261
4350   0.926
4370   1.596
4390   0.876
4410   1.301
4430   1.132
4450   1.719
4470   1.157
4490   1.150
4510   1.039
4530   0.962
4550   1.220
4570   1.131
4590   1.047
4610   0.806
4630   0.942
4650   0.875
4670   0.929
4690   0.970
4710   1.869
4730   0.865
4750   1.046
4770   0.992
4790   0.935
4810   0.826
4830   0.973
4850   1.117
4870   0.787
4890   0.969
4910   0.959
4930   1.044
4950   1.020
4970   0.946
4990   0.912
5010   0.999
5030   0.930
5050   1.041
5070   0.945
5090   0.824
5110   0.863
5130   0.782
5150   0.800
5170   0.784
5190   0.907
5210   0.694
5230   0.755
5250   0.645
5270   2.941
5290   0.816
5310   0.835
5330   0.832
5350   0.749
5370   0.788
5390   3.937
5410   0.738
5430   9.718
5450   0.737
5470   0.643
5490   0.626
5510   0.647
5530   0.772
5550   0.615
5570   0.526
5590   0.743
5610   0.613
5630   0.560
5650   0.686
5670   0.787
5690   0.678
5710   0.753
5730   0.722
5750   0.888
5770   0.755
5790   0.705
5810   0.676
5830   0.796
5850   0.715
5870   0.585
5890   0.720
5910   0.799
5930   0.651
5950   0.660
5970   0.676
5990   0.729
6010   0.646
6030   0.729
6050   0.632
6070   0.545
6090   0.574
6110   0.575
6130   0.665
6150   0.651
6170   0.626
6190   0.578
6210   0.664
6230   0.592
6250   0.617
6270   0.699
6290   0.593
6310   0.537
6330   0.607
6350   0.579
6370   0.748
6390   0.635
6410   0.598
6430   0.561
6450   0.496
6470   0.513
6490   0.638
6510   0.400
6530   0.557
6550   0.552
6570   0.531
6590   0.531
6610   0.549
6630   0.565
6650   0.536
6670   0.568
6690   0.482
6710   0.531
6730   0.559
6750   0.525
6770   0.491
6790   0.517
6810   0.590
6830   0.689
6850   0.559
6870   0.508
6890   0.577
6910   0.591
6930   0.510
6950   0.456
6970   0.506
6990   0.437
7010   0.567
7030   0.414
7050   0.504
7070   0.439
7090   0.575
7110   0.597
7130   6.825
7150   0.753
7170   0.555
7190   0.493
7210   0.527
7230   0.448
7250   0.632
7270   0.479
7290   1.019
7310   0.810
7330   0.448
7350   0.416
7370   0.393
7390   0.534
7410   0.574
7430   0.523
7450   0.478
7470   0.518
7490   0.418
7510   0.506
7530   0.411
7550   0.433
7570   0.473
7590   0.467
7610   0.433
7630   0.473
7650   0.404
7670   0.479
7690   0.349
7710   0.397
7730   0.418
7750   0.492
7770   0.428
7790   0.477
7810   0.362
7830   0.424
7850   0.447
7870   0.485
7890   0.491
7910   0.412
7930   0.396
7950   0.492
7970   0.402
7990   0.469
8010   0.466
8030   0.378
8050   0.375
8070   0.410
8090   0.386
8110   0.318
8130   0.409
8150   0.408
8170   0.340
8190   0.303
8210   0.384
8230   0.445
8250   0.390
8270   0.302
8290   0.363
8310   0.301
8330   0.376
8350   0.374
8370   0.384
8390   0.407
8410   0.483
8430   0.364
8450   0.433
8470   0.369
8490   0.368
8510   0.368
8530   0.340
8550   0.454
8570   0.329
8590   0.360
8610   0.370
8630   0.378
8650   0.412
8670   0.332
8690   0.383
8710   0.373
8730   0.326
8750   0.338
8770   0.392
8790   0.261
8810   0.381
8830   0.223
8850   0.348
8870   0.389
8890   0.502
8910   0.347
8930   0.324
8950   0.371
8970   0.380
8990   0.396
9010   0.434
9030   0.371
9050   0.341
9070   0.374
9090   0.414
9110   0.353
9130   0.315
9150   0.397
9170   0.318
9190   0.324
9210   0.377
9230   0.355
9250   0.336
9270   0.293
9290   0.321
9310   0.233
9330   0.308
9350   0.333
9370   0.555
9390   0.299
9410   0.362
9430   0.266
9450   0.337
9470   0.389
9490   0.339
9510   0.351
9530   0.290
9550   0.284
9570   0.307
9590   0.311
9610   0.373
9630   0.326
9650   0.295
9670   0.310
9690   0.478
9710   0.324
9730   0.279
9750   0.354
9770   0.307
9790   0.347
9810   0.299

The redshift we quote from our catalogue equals 0.09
